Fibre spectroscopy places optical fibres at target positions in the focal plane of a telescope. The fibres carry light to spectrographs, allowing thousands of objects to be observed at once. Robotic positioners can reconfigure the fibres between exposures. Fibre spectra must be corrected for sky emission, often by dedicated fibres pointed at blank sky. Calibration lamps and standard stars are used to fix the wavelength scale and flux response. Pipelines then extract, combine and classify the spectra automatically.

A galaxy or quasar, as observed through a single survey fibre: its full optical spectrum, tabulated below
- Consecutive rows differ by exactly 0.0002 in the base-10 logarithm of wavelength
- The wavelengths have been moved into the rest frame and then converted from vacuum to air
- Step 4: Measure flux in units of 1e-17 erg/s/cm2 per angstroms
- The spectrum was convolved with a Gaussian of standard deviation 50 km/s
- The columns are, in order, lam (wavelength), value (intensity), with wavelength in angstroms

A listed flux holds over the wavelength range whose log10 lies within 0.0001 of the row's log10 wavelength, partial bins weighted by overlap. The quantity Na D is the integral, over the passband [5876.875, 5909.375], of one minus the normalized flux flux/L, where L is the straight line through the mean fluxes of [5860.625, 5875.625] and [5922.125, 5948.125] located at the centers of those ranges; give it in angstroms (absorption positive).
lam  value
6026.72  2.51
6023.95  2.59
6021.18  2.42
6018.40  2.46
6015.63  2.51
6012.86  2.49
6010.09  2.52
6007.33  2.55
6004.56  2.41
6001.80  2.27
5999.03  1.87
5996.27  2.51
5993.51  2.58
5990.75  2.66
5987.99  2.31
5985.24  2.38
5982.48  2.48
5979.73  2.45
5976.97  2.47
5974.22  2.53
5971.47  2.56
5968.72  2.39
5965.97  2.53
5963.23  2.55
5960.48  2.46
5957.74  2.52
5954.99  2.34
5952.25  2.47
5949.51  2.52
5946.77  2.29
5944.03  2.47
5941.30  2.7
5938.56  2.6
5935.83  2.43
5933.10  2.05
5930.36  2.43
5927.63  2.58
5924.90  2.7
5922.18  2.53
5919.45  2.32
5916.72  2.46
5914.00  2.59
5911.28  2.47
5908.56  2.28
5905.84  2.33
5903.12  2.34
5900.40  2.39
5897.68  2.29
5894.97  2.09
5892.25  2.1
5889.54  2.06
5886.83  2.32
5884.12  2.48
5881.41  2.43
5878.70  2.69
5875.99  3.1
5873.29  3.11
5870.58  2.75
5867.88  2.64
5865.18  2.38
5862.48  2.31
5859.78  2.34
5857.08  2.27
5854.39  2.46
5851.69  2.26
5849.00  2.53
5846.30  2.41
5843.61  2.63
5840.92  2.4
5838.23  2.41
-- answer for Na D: 3.3 angstroms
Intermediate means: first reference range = 2.66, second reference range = 2.48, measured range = 2.33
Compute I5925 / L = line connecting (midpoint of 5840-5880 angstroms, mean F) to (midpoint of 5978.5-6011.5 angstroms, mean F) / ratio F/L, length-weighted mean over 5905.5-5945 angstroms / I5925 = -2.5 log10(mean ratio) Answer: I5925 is 0.01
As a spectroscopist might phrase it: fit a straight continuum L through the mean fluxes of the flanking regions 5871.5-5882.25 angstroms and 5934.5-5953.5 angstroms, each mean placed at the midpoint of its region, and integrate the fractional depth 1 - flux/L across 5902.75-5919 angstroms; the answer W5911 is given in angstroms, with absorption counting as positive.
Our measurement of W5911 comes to 1.6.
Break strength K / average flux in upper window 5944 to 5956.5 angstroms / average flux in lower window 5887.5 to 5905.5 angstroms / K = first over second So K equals 1.1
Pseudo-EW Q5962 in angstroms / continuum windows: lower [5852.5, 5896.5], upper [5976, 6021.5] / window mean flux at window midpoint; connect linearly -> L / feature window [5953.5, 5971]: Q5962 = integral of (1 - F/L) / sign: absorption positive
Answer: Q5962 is -0.2 angstroms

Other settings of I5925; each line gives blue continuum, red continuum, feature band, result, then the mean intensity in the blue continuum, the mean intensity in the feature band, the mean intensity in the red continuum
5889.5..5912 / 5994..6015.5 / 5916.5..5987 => -0.064 mag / 2.27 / 2.47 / 2.39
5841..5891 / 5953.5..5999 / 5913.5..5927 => -0.015 mag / 2.51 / 2.52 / 2.46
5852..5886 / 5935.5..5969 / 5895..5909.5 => 0.103 mag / 2.57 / 2.31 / 2.49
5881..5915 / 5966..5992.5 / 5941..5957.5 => -0.017 mag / 2.32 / 2.45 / 2.47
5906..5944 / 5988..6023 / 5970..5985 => -0.018 mag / 2.47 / 2.49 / 2.43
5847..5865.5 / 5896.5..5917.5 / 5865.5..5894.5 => -0.074 mag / 2.36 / 2.55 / 2.39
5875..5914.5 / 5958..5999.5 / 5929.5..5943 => -0.008 mag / 2.39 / 2.44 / 2.46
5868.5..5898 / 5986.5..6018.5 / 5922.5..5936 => 0.012 mag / 2.5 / 2.45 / 2.43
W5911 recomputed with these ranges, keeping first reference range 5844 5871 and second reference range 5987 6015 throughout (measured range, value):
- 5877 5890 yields 0.0 angstroms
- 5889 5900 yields 1.2 angstroms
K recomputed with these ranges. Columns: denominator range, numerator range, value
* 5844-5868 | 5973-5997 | 1.04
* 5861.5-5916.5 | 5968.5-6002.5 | 0.99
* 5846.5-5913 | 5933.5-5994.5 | 1.02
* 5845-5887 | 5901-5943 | 0.97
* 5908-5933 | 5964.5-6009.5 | 0.99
